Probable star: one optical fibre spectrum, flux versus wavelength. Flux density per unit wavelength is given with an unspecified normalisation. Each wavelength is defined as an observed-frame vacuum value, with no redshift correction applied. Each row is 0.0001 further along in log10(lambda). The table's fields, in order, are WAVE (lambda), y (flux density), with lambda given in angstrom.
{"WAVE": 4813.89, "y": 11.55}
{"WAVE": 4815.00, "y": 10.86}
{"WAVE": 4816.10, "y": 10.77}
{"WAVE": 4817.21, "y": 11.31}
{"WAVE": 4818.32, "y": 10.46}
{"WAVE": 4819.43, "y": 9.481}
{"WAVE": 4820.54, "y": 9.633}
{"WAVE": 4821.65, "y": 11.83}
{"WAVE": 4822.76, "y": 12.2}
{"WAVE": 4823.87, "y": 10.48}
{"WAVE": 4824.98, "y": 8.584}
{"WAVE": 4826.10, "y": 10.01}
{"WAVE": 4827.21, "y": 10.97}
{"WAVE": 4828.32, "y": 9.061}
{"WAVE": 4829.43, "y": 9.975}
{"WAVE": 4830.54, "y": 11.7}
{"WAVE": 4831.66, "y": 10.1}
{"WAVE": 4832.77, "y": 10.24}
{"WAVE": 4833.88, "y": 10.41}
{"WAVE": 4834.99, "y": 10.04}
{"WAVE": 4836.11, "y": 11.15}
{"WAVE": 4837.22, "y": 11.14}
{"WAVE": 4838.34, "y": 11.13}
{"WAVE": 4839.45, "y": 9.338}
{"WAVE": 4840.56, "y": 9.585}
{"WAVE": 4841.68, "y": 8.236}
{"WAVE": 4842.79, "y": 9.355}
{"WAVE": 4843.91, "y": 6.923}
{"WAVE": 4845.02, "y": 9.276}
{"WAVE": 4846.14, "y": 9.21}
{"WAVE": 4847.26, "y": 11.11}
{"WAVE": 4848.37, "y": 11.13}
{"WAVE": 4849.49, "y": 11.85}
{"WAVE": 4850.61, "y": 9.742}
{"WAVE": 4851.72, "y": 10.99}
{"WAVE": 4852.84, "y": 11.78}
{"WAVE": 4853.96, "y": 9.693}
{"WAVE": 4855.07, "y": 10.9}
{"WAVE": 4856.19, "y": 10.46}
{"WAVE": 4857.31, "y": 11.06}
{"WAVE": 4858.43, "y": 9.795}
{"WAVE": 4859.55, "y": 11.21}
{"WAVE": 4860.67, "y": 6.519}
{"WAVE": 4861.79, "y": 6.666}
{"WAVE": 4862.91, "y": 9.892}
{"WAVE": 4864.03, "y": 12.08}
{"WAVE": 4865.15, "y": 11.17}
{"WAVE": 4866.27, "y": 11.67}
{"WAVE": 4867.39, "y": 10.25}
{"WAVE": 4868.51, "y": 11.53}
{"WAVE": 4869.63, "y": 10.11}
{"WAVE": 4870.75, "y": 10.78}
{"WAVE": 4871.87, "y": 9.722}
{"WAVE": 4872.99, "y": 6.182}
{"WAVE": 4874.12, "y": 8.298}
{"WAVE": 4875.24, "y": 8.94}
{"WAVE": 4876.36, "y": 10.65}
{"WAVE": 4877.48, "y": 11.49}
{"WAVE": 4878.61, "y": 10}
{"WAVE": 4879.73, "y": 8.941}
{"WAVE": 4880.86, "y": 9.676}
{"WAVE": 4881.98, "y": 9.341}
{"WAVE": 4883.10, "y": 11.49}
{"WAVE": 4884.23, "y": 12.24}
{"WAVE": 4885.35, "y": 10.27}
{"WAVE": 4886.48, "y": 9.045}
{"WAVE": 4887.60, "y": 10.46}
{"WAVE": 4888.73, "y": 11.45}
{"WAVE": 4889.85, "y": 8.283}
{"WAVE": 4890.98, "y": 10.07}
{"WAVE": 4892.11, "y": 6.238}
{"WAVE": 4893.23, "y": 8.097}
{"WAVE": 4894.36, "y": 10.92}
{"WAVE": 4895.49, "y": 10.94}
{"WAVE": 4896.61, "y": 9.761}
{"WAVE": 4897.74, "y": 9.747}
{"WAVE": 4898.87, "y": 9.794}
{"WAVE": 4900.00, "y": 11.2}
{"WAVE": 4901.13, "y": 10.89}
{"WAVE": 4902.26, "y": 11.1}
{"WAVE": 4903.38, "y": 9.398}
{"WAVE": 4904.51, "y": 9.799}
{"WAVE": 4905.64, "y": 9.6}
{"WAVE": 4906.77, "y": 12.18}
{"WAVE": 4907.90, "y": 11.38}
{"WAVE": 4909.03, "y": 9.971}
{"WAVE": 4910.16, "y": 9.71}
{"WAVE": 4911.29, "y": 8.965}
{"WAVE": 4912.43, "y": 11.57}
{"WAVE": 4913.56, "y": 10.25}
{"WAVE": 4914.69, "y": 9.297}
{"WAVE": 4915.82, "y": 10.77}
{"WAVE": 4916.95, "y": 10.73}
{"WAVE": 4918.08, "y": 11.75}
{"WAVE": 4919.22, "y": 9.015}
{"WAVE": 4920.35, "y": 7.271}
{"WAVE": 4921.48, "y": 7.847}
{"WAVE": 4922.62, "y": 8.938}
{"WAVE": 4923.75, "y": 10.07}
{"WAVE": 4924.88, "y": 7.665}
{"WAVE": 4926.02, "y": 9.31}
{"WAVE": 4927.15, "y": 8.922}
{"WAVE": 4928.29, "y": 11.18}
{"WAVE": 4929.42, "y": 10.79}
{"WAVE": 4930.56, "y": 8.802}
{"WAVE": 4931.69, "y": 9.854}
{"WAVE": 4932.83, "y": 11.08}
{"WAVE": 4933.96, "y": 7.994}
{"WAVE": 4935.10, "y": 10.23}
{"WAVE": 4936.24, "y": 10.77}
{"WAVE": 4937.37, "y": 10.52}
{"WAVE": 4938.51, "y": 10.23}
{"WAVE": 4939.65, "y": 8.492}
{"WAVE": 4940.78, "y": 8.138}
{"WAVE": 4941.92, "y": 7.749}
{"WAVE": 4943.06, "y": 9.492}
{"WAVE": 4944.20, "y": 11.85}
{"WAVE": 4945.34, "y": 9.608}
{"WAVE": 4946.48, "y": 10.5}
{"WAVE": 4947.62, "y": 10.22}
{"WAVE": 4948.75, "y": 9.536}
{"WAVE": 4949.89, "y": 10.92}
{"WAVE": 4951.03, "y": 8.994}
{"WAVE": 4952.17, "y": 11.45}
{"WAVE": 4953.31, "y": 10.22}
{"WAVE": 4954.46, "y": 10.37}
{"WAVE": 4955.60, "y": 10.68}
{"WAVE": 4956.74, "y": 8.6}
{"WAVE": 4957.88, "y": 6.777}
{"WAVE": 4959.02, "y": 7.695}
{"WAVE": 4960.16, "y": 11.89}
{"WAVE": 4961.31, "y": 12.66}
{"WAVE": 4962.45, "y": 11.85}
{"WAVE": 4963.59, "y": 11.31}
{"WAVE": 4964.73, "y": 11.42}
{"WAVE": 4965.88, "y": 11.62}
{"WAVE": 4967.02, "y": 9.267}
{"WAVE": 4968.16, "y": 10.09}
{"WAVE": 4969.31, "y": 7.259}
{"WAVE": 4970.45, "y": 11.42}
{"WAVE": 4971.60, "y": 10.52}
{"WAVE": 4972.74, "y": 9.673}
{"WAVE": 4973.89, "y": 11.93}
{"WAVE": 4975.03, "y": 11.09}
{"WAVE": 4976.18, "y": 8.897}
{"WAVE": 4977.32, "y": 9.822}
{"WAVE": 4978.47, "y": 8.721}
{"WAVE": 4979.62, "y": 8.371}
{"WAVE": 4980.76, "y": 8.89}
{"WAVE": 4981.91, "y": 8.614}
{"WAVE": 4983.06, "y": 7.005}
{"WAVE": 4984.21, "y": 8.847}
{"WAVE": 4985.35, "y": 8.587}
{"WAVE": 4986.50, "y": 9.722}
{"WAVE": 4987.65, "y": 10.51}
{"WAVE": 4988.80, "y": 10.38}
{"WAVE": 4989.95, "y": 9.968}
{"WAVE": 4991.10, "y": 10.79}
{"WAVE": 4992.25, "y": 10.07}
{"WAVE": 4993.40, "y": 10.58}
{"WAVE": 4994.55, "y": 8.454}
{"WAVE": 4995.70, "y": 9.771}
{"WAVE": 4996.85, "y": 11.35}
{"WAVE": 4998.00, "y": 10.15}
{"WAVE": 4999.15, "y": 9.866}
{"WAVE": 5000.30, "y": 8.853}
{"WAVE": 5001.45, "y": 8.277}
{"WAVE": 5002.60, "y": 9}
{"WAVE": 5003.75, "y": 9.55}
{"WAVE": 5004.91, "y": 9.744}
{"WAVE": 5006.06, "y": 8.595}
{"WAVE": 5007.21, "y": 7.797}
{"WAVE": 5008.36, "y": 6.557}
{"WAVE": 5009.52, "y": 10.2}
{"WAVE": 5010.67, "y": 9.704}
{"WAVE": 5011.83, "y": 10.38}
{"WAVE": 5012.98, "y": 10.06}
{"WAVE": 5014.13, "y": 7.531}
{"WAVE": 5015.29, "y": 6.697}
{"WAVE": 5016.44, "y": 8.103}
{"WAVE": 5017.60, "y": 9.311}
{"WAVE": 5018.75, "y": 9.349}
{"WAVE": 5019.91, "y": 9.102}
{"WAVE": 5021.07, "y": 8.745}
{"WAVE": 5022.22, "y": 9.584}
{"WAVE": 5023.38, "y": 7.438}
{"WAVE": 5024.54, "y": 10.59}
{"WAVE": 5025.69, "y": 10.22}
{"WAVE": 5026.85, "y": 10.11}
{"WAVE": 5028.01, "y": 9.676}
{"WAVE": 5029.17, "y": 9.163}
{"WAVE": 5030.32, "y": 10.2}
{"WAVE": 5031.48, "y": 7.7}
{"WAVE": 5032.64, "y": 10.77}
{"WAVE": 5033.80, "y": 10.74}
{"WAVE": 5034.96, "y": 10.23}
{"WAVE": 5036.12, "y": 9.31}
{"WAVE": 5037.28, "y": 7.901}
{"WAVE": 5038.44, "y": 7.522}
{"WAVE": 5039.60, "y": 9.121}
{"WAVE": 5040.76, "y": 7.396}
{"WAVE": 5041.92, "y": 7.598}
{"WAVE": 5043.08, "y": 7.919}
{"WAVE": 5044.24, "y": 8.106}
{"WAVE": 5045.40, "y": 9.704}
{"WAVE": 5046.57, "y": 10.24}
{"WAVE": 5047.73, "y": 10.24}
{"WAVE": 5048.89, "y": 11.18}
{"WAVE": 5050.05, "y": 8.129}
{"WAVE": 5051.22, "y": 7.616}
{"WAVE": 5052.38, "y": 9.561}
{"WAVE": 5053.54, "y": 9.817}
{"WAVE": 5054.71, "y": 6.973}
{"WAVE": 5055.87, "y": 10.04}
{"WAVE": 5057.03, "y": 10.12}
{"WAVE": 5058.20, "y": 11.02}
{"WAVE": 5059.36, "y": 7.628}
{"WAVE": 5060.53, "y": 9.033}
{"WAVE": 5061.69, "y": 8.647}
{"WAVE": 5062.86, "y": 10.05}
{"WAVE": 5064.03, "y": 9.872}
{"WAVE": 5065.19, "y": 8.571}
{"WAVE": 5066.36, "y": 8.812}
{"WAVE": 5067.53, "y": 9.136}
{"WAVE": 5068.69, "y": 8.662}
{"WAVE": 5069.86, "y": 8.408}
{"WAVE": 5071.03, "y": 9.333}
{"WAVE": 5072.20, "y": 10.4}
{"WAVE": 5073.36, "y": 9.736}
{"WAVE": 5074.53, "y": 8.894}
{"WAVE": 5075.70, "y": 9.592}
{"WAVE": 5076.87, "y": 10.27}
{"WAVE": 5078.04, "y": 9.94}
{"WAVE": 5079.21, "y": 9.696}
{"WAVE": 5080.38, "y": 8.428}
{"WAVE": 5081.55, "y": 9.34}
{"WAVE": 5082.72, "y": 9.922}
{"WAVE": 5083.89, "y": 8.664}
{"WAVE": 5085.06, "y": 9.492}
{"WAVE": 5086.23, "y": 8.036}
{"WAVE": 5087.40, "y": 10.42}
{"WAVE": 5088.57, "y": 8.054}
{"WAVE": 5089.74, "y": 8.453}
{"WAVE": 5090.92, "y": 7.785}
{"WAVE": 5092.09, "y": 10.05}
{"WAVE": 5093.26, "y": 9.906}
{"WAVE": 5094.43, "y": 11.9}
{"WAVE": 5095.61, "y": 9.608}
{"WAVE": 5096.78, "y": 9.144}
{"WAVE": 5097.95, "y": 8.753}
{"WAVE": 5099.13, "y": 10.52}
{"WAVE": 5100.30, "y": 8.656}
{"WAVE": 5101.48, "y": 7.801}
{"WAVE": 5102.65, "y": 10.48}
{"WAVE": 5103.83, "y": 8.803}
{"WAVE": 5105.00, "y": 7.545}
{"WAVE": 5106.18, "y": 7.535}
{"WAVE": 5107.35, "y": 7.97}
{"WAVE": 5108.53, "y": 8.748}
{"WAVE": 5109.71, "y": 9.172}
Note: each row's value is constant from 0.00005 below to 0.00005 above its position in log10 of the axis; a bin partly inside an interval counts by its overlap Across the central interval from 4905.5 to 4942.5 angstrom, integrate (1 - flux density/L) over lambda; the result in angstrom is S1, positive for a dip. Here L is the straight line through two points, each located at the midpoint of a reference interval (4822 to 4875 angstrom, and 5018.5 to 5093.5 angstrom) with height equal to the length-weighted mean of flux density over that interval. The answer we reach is 0.1 angstrom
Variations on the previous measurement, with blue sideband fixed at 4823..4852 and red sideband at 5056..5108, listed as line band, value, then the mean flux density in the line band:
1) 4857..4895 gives 0.4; 9.83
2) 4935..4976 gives -2.0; 10.1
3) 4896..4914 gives -0.9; 10.3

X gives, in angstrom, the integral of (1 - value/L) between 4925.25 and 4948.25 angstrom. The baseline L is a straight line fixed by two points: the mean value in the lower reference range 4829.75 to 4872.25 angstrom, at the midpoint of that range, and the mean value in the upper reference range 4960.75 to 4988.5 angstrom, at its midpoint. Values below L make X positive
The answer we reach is 0.6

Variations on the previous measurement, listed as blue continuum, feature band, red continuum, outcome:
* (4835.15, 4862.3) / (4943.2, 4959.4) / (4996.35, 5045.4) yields -0.7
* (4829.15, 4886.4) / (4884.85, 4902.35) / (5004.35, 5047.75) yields 0.0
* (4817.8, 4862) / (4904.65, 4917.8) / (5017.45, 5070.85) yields -0.9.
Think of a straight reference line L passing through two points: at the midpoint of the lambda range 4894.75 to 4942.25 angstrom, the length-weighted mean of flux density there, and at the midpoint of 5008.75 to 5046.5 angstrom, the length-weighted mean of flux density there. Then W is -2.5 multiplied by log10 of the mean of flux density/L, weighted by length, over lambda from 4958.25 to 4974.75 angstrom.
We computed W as -0.12 mag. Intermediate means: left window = 9.86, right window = 9.07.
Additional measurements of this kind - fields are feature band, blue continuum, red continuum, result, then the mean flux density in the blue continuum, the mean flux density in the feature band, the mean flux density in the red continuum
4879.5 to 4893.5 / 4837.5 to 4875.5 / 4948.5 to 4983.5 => 0.02 mag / 9.92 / 9.71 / 9.93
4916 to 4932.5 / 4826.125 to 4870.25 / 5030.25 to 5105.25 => 0.04 mag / 10.2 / 9.49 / 9.19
